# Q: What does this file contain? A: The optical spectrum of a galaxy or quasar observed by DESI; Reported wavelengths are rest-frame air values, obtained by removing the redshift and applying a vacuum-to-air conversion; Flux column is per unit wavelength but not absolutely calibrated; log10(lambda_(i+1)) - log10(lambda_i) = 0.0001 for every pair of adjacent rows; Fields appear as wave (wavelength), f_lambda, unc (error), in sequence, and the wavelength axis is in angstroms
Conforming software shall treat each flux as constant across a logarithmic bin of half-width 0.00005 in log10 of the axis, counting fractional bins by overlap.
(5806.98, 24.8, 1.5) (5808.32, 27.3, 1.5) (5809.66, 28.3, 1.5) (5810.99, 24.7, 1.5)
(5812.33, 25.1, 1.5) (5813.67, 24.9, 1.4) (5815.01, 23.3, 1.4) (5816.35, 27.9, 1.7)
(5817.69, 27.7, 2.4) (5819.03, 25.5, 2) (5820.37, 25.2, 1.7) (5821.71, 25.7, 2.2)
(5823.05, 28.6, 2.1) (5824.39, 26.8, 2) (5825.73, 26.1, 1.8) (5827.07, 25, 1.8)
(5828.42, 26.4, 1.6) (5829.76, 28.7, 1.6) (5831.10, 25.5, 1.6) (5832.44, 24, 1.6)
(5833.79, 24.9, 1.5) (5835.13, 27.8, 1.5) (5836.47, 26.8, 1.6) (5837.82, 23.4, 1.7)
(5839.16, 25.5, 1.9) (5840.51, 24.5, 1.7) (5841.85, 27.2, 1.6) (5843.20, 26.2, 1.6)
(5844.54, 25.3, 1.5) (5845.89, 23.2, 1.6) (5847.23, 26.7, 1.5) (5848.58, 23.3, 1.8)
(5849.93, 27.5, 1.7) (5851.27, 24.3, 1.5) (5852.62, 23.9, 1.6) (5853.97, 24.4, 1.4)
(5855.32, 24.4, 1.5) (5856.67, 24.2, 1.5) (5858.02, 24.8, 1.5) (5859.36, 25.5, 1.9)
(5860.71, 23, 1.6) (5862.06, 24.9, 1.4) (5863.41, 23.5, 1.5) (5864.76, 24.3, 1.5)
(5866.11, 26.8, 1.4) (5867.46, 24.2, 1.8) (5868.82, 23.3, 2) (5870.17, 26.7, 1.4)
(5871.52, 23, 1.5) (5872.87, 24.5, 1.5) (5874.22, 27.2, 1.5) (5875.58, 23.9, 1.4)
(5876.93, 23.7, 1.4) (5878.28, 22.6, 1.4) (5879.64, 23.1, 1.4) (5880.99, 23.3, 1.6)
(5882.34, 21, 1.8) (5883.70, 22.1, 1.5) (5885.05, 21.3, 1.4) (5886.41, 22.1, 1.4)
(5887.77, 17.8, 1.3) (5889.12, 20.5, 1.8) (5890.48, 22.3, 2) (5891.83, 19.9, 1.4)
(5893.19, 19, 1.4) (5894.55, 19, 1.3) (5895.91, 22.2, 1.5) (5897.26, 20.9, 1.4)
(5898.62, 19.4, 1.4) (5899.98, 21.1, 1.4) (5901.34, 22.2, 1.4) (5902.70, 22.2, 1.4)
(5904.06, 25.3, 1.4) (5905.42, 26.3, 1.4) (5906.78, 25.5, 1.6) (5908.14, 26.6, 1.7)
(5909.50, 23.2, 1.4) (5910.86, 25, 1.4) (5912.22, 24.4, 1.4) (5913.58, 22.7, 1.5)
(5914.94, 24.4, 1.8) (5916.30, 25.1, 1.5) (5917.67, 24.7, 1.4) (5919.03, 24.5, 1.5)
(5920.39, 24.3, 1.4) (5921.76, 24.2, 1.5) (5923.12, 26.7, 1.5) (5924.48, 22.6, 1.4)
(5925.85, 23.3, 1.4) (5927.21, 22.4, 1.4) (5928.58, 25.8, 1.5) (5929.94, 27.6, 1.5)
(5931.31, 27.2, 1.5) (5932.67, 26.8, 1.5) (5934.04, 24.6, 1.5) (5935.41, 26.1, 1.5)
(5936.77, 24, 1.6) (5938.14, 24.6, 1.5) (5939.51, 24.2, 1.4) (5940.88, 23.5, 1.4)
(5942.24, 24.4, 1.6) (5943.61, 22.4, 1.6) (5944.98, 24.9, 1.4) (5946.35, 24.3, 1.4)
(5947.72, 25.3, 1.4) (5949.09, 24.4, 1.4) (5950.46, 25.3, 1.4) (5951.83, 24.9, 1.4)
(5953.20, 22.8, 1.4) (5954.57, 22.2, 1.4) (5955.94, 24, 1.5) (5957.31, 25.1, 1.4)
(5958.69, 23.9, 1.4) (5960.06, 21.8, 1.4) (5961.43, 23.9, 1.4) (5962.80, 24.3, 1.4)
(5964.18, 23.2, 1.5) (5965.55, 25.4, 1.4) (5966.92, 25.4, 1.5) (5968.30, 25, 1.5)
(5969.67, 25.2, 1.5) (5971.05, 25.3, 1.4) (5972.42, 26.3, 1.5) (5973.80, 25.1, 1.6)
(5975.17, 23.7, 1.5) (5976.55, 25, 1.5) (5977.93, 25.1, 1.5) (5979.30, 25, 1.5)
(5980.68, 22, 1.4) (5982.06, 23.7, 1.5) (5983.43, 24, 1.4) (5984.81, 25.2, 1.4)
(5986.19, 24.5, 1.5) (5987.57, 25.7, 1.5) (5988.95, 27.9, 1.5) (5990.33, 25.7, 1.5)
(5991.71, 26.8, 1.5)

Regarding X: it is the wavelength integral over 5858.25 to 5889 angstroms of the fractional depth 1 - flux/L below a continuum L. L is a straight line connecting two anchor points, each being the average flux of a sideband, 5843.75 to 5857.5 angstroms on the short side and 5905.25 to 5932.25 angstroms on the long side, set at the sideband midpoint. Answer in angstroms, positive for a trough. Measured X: 1.6 angstroms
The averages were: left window 24.7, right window 24.8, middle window 23.5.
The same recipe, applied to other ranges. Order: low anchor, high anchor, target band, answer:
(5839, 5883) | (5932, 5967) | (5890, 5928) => 1.8 angstroms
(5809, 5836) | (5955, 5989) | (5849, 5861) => 0.5 angstroms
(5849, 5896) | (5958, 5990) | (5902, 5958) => -1.2 angstroms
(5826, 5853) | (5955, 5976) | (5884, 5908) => 3.2 angstroms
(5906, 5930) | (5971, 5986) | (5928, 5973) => -0.2 angstroms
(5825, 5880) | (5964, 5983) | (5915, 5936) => -0.2 angstroms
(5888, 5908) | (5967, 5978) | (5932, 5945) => -0.5 angstroms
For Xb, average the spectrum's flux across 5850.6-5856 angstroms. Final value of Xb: 24.2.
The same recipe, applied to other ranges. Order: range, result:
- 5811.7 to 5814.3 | 25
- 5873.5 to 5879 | 24.3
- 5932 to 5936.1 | 25.8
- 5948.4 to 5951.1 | 24.8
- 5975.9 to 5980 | 25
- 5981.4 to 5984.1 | 23.9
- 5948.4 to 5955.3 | 23.9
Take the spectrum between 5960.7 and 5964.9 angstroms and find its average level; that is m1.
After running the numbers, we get 23.8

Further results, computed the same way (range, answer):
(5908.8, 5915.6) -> 24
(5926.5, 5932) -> 25.8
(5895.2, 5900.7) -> 20.9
